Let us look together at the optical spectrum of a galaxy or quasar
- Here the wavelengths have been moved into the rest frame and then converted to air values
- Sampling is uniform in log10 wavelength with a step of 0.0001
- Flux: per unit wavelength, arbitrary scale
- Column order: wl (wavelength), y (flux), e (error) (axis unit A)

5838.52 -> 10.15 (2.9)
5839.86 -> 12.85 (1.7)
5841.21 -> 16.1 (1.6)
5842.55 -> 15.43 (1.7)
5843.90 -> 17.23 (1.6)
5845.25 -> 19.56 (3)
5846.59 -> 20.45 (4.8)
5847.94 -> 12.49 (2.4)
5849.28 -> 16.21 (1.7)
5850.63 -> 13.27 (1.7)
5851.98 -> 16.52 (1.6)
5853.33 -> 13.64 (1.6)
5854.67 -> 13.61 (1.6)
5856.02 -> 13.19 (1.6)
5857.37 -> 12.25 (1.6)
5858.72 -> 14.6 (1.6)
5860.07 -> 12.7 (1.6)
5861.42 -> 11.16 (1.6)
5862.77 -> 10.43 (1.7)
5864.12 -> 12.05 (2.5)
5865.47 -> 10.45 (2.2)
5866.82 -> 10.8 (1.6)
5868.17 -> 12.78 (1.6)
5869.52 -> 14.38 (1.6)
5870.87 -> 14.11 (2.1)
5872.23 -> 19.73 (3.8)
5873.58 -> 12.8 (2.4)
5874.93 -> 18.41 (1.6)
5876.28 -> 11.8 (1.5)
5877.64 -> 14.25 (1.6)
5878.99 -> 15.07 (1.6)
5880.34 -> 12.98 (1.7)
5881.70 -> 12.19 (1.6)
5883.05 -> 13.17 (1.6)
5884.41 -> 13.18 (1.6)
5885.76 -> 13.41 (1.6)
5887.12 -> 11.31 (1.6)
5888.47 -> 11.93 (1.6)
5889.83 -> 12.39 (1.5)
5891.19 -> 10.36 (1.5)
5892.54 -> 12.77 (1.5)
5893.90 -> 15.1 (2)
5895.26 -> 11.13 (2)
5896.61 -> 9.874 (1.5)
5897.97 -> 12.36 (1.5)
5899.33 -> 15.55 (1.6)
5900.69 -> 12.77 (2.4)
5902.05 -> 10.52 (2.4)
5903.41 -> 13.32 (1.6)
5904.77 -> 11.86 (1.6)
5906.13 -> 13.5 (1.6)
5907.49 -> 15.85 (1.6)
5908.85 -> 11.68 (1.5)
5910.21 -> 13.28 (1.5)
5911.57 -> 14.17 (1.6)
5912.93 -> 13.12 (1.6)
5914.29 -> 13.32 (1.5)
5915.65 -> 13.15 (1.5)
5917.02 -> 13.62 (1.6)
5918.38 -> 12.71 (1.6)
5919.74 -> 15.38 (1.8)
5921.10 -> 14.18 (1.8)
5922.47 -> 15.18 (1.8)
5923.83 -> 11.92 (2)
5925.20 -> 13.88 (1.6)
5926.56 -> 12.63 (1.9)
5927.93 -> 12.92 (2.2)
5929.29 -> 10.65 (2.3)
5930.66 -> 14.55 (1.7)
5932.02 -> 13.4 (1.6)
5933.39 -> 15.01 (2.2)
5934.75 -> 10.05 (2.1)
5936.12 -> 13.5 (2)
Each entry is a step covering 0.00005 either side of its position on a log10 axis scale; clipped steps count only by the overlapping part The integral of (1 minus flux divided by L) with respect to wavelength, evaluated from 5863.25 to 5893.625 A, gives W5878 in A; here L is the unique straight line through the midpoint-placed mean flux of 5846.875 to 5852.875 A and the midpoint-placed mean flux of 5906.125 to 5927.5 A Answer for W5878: 2.47 A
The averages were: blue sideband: 15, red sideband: 13.6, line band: 13.2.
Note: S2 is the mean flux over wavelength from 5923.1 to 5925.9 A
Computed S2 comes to 13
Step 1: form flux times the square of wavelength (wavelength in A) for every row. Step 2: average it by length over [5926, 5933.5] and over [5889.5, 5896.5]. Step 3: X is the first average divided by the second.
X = 1.1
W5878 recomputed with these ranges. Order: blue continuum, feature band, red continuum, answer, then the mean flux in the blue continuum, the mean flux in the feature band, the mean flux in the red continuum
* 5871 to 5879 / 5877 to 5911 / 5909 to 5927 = 4.0 A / 15.3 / 12.8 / 13.5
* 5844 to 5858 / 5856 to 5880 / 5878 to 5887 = 1.2 A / 15.2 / 13.4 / 13.2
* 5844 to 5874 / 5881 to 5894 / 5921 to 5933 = 1.2 A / 14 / 12.5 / 13.2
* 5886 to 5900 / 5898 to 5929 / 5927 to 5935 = -1.7 A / 12.3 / 13.3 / 12.9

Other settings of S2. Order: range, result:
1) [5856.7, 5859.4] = 13.4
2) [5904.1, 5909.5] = 13.2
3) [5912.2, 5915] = 13.3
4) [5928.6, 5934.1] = 13.4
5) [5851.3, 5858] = 13.9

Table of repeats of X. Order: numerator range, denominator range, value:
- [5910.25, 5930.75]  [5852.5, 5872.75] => 1.05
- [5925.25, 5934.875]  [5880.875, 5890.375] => 1.05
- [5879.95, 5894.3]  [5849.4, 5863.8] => 0.96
